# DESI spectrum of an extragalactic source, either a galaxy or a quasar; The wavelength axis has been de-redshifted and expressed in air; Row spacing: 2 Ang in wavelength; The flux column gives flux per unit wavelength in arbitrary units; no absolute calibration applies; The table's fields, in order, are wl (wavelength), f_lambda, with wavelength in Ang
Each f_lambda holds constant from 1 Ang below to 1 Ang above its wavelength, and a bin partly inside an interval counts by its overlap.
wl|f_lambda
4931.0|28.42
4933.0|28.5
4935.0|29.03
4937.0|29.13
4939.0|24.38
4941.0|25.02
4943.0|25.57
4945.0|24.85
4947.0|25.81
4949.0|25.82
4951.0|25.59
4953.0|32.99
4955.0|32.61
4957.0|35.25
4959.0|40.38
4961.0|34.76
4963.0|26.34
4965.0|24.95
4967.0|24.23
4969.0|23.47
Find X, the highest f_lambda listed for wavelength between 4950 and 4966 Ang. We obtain 40.38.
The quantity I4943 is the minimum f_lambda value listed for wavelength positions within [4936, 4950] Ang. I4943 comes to 24.38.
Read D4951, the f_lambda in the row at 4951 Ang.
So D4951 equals 25.59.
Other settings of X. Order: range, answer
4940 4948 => 25.81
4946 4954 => 32.99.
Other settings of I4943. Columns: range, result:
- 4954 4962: 32.61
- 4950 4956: 25.59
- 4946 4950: 25.81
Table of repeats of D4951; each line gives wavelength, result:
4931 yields 28.42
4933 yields 28.5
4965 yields 24.95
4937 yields 29.13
